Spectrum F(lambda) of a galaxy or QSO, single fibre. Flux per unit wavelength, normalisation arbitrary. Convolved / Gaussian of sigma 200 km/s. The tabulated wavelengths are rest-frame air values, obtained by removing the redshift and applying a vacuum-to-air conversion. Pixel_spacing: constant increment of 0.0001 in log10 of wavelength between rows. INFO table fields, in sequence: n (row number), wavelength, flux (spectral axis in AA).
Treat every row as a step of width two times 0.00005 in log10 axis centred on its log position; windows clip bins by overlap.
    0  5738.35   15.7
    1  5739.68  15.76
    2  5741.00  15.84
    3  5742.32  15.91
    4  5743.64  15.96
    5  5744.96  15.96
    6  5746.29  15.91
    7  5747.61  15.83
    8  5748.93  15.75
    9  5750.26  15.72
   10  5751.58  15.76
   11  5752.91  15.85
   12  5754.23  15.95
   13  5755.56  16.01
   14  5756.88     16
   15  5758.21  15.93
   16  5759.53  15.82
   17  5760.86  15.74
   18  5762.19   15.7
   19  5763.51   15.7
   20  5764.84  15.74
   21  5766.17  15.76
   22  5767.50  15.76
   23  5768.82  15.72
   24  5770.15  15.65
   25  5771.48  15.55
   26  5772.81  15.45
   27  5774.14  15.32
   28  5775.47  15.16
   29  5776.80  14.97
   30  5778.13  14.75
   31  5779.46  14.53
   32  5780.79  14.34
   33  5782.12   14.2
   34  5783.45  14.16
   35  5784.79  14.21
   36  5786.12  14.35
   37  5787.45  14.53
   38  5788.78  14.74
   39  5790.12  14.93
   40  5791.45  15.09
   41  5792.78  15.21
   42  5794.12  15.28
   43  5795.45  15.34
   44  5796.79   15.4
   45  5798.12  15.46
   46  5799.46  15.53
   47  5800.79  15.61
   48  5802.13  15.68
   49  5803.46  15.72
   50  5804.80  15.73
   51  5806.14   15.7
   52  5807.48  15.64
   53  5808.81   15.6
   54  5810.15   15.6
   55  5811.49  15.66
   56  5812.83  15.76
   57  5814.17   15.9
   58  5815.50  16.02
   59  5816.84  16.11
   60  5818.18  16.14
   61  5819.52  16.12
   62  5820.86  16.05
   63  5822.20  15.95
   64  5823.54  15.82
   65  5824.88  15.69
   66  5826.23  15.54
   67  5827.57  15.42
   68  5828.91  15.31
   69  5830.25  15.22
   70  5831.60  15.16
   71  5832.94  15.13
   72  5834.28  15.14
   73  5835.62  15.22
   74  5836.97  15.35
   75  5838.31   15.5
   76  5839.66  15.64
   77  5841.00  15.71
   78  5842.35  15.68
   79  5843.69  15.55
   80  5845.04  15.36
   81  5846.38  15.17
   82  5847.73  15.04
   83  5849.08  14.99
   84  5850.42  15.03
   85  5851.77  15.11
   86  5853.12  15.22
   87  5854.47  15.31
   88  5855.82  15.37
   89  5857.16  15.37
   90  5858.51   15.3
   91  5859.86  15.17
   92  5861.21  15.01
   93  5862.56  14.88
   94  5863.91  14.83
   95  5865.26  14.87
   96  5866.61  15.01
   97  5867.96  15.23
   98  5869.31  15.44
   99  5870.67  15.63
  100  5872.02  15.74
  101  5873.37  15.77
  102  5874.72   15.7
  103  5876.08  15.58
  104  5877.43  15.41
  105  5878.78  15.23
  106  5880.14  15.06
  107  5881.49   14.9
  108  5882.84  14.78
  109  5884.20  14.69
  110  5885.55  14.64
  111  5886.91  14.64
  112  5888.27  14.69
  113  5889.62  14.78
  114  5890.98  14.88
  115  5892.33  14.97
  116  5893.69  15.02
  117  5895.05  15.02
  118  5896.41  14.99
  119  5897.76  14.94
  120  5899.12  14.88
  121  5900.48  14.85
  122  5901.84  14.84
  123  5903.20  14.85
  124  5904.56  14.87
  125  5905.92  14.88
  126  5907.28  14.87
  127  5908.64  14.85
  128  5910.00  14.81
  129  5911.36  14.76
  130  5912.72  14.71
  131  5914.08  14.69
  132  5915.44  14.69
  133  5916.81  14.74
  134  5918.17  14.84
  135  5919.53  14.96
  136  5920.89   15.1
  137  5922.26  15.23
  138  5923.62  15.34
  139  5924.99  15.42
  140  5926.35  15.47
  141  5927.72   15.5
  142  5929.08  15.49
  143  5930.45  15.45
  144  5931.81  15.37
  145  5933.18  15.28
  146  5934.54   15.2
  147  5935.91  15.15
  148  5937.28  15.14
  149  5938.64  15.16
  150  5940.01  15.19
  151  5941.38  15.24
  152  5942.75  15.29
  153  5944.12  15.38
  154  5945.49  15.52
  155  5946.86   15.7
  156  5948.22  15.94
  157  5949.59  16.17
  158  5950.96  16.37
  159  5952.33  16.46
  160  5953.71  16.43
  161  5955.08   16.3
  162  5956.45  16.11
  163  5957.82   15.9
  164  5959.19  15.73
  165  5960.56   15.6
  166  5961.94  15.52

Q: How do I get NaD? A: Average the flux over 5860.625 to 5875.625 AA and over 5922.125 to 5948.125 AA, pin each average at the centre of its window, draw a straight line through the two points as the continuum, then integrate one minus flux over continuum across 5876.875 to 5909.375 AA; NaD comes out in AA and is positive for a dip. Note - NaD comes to 0.9 AA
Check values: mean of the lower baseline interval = 15.3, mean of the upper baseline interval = 15.4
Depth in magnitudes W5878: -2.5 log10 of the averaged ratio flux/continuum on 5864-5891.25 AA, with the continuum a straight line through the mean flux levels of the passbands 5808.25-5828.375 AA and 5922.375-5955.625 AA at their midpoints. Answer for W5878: 0.04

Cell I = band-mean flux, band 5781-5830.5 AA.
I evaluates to 15.4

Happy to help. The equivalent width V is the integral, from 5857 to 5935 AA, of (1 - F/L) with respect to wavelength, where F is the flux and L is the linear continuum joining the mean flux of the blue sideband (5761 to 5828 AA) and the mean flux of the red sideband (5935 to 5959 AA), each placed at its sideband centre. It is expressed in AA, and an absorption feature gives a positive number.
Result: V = 2.7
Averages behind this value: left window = 15.4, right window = 15.7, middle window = 15.1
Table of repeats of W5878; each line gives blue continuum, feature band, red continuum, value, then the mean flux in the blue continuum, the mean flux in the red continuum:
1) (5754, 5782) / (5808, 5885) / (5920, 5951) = 0.003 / 15.5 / 15.4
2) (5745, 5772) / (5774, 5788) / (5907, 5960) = 0.084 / 15.8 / 15.4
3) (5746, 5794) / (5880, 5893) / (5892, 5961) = 0.036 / 15.3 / 15.3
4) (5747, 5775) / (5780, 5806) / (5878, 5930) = 0.037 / 15.7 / 14.9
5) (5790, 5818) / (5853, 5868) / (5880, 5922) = 0.002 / 15.6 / 14.8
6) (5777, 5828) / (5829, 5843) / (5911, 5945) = -0.005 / 15.4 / 15.2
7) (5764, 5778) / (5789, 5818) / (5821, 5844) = -0.006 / 15.5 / 15.5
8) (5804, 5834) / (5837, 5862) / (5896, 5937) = 0.012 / 15.7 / 15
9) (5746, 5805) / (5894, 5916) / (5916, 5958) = 0.045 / 15.4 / 15.5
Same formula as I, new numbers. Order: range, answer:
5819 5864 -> 15.4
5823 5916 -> 15.1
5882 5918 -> 14.8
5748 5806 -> 15.3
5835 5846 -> 15.5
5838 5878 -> 15.3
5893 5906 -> 14.9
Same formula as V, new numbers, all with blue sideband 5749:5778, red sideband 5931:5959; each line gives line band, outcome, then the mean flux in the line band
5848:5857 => 0.28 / 15.2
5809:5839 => 0.07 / 15.6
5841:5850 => 0.20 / 15.3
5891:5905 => 0.67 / 14.9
